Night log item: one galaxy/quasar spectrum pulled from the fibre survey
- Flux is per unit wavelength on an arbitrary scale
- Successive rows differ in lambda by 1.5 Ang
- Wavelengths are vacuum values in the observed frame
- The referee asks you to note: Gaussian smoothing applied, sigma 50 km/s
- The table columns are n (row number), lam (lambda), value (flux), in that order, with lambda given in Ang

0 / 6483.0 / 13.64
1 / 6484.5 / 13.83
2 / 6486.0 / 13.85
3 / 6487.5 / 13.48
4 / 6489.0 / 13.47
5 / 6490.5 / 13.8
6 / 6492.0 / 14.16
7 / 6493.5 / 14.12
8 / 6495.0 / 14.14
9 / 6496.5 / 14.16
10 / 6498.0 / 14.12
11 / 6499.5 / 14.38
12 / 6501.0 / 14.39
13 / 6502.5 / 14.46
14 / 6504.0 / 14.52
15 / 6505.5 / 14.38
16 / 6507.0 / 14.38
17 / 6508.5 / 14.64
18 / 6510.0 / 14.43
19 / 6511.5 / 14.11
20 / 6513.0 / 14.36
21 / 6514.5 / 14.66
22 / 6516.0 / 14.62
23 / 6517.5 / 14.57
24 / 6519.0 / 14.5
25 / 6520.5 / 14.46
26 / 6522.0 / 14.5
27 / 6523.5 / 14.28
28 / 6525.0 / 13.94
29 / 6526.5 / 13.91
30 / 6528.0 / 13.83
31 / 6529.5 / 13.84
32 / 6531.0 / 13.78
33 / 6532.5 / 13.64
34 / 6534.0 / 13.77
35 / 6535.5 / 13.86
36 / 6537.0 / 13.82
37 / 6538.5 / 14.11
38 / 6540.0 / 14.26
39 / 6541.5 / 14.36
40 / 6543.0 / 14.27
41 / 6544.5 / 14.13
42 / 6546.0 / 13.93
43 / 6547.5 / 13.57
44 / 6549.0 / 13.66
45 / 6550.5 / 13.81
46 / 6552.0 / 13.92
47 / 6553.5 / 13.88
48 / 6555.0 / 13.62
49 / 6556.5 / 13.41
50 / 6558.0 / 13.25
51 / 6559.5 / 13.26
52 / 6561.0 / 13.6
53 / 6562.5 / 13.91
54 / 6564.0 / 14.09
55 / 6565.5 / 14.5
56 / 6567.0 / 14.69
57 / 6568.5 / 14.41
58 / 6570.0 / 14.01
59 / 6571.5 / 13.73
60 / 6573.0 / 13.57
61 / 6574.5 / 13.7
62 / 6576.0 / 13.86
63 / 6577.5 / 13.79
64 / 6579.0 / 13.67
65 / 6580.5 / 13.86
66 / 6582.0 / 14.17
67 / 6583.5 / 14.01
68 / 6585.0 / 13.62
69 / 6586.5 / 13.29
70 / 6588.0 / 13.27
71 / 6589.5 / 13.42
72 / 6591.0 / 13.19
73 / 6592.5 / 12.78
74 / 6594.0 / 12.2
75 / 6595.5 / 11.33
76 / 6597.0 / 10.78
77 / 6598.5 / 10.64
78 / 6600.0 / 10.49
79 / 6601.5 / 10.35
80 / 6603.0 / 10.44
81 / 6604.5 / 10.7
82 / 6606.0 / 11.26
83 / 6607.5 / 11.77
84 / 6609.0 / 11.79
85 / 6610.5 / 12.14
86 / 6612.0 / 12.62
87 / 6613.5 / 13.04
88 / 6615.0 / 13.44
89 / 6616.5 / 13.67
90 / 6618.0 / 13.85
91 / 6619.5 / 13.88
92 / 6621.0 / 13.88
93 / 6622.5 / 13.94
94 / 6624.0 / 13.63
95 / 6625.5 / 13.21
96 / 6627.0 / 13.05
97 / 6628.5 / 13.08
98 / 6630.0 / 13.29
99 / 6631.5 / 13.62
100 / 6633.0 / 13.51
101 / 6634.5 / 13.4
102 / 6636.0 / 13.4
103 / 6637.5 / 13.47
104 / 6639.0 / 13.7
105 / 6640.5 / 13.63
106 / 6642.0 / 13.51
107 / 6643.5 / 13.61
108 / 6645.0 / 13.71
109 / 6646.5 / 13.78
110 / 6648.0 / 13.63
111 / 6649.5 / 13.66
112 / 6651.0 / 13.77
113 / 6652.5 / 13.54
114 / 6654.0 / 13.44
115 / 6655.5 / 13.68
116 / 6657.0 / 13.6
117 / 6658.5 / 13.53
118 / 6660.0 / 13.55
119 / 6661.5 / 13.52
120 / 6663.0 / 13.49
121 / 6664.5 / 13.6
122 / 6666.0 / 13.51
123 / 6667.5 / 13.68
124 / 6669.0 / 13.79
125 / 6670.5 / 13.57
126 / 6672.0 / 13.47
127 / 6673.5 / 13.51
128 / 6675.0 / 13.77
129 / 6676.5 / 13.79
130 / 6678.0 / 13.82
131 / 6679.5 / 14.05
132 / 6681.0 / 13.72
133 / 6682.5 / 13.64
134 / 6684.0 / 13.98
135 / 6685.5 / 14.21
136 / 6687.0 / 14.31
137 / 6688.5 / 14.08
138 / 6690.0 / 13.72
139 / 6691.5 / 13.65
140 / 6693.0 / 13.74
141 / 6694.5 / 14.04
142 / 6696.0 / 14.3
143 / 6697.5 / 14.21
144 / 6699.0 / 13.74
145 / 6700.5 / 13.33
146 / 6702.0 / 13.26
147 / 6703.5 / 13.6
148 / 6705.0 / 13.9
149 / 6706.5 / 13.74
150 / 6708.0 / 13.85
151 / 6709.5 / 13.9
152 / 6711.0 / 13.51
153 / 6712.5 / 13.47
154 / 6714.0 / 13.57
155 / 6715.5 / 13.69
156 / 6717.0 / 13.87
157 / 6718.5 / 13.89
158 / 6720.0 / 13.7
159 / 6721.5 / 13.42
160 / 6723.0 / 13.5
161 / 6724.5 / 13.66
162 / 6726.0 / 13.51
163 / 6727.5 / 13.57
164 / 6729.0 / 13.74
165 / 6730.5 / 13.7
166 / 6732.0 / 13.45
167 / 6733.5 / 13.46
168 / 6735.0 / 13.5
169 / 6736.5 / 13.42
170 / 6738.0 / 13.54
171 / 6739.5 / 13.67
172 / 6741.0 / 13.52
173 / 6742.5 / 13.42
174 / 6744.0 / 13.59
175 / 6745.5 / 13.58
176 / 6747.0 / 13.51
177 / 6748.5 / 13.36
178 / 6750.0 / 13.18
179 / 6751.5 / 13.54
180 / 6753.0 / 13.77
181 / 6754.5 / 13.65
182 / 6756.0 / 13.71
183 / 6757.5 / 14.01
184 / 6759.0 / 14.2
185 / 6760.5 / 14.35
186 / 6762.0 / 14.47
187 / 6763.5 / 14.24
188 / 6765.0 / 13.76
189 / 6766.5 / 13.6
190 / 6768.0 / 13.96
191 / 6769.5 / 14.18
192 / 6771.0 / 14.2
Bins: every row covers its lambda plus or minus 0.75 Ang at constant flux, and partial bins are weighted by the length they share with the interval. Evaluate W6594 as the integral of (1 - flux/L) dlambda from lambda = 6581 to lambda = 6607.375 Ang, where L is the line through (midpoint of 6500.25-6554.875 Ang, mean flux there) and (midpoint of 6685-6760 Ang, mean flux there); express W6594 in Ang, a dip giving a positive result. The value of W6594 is 3.5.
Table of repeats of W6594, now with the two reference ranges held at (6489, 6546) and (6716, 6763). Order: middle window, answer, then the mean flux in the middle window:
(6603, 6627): 2.0 Ang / 12.8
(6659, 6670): 0.2 Ang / 13.6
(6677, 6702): -0.2 Ang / 13.9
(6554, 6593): 0.9 Ang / 13.7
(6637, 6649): 0.2 Ang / 13.6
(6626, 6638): 0.5 Ang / 13.3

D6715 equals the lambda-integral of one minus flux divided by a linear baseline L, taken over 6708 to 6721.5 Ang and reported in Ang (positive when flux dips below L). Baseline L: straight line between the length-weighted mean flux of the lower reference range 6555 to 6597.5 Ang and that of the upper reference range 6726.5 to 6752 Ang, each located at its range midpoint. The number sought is -0.2 Ang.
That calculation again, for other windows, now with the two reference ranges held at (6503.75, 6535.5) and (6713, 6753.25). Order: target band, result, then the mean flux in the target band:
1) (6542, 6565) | 0.58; 13.8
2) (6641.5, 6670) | 0.40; 13.6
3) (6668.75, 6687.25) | -0.09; 13.8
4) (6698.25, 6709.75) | 0.00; 13.7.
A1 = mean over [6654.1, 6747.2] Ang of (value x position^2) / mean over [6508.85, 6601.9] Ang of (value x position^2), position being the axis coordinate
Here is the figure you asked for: 1.05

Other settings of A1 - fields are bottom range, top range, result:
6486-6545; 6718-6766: 1.03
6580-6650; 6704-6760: 1.09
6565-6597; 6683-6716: 1.06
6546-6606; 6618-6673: 1.06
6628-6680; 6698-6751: 1.02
